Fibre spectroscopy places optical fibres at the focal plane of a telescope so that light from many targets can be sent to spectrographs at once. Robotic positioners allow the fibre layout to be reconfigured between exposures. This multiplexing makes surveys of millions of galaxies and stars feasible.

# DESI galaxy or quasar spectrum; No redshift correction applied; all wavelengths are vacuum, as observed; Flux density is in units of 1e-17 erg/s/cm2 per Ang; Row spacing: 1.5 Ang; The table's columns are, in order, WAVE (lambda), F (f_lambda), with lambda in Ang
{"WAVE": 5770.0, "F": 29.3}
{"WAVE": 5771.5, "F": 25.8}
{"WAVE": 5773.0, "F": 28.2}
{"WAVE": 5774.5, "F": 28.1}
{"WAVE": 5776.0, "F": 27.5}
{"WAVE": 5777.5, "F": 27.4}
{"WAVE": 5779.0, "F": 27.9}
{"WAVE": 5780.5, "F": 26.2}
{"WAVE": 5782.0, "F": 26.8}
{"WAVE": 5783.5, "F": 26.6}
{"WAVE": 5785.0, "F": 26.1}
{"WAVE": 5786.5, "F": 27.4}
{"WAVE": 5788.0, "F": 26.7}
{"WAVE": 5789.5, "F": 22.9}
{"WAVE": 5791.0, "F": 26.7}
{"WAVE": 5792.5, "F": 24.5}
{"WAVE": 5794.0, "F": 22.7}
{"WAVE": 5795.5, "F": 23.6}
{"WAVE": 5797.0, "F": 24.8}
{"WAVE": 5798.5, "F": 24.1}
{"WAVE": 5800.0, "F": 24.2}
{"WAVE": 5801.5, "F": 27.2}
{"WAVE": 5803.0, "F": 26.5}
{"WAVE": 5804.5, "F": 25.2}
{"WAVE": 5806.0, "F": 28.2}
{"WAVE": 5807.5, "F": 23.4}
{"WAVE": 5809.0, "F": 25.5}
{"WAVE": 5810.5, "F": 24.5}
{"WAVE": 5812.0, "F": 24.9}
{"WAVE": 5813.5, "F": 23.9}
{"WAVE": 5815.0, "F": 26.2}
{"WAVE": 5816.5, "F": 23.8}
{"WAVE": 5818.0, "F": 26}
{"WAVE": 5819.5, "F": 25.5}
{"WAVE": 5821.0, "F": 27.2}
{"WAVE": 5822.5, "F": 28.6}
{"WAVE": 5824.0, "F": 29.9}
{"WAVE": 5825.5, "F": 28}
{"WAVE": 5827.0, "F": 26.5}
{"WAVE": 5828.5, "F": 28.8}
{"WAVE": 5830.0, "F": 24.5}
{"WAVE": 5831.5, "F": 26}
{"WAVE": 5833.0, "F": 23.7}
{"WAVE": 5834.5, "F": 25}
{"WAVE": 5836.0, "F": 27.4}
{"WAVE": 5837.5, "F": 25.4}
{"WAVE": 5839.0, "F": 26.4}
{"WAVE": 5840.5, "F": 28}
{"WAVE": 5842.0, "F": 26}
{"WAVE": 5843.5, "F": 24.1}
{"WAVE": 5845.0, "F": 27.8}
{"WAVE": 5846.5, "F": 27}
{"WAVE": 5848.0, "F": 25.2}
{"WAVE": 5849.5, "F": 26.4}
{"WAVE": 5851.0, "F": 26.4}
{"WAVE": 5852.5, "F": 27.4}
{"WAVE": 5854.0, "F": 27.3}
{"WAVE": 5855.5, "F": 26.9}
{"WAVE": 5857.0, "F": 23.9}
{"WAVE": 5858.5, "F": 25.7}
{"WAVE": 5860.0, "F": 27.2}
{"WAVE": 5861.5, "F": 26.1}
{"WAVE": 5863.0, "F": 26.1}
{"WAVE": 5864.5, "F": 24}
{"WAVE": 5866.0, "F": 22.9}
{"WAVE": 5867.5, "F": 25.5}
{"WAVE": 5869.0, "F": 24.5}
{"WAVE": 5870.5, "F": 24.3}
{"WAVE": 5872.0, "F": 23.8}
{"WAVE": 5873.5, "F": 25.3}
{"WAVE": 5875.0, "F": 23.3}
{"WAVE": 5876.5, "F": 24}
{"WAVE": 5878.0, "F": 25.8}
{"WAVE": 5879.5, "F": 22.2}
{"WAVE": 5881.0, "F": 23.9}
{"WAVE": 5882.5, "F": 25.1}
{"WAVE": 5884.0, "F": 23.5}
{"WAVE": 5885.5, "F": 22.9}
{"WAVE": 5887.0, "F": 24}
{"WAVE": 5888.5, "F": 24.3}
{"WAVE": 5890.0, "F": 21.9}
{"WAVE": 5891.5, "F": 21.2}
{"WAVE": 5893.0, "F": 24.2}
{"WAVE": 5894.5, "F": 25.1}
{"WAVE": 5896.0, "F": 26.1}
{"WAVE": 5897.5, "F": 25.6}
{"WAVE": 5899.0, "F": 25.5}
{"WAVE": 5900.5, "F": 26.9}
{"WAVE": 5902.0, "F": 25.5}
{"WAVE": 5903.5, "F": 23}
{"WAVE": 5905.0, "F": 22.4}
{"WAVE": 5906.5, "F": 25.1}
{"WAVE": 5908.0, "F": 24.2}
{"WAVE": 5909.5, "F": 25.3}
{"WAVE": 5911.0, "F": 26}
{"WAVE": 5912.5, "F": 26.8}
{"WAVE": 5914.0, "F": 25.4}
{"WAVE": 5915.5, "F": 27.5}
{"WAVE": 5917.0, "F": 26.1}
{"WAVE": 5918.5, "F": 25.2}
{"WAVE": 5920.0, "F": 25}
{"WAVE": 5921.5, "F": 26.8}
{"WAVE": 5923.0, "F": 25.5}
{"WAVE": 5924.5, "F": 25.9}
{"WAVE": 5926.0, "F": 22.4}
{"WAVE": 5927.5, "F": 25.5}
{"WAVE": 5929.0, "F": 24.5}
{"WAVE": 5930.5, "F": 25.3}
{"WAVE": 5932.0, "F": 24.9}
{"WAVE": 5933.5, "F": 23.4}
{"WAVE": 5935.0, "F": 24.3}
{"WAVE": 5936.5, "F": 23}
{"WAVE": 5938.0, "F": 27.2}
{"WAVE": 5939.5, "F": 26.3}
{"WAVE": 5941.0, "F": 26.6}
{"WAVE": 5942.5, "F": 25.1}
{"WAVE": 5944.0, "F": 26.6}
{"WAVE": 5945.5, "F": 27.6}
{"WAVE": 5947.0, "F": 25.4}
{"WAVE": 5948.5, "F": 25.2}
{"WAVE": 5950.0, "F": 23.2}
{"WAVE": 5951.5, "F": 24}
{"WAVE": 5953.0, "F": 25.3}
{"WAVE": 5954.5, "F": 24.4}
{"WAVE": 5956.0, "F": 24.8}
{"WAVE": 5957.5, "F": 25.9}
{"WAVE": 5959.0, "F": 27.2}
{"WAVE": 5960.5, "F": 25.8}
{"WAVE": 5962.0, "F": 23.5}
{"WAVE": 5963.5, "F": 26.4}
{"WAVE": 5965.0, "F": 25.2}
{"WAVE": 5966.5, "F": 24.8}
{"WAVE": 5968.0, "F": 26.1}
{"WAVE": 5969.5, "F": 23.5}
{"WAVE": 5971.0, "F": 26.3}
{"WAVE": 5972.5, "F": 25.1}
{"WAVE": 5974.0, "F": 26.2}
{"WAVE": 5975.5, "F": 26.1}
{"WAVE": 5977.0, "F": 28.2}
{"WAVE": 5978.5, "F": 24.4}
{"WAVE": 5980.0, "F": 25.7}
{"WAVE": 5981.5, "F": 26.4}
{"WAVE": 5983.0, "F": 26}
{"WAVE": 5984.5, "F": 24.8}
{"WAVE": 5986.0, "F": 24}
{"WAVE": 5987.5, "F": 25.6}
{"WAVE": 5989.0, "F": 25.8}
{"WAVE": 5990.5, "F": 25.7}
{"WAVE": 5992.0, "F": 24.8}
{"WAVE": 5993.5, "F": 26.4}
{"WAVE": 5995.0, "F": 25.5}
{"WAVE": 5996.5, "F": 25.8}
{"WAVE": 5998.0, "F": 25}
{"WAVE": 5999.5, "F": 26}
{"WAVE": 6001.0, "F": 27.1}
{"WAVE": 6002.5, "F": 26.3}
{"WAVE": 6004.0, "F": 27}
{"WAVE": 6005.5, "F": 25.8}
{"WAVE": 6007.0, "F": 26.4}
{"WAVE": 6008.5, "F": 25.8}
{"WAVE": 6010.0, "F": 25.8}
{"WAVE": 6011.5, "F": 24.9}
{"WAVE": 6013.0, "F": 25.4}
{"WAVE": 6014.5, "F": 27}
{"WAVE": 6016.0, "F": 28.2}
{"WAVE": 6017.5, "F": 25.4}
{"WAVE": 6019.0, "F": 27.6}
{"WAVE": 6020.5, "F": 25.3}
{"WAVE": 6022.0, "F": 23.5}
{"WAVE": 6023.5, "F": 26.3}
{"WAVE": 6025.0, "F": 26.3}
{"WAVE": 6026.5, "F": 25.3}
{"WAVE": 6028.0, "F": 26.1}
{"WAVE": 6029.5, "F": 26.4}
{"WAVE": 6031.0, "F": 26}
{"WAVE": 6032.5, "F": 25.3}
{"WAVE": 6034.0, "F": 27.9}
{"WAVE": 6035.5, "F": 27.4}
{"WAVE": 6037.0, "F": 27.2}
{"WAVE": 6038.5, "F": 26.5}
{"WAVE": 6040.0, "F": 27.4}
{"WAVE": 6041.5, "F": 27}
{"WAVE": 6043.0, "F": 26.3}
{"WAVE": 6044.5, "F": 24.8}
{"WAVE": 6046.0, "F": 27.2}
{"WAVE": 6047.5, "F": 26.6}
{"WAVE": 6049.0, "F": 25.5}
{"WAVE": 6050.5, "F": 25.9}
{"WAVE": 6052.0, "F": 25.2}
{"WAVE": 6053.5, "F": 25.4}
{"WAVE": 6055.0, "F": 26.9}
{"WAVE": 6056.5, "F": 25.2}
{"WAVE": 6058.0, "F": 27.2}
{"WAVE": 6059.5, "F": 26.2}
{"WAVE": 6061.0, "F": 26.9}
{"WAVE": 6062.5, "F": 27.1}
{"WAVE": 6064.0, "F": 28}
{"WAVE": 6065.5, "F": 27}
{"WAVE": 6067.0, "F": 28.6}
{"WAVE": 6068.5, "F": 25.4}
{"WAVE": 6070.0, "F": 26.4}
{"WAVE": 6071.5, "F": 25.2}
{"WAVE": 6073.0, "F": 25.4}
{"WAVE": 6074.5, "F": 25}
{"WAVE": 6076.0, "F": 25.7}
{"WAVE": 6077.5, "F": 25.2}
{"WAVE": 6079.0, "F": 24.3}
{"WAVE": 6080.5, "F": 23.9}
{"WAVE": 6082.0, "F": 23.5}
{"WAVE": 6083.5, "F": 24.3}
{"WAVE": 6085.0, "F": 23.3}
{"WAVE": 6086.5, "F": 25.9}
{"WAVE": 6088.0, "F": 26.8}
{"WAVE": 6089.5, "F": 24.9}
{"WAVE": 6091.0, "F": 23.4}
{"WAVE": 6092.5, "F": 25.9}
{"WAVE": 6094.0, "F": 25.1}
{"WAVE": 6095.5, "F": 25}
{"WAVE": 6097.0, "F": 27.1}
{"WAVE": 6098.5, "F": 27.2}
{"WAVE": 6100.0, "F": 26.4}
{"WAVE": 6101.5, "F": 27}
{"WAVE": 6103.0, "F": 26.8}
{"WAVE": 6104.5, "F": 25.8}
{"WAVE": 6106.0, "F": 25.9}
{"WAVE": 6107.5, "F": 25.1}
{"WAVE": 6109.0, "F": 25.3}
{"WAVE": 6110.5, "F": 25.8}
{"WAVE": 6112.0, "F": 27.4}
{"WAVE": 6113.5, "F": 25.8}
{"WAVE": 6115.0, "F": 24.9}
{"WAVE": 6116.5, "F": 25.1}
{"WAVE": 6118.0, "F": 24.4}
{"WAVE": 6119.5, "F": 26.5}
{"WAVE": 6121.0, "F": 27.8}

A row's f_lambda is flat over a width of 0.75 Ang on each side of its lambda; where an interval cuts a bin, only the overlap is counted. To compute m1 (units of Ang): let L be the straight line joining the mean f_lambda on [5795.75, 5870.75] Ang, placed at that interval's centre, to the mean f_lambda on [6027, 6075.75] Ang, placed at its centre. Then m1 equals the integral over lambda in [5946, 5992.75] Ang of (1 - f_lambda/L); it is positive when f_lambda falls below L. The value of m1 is 1.5 Ang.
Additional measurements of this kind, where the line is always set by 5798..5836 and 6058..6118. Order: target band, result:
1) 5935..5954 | 0.3 Ang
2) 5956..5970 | 0.2 Ang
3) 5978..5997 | 0.3 Ang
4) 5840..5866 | -0.2 Ang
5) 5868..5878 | 0.6 Ang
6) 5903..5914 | 0.5 Ang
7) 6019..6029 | 0.1 Ang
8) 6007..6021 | -0.2 Ang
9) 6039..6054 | -0.2 Ang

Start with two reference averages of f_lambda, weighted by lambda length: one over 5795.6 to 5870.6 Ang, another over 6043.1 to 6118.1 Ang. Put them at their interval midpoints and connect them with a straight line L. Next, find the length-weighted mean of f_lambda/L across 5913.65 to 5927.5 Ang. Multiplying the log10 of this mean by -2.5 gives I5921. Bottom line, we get 0.01 mag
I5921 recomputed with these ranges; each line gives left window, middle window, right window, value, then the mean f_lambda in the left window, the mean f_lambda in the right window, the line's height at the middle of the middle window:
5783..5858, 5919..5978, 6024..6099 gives 0.02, 25.9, 26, 25.9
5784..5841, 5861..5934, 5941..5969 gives 0.04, 25.8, 25.4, 25.5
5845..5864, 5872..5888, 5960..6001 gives 0.09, 26.3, 25.5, 26.2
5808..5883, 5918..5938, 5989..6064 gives 0.05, 25.7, 26.2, 25.9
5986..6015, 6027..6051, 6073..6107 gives -0.03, 25.8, 25.4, 25.6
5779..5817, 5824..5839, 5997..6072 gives -0.04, 25.4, 26.3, 25.5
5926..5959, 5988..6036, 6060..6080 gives -0.01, 25.2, 26.1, 25.7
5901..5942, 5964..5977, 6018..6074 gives 0.00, 25.2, 26.3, 25.6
